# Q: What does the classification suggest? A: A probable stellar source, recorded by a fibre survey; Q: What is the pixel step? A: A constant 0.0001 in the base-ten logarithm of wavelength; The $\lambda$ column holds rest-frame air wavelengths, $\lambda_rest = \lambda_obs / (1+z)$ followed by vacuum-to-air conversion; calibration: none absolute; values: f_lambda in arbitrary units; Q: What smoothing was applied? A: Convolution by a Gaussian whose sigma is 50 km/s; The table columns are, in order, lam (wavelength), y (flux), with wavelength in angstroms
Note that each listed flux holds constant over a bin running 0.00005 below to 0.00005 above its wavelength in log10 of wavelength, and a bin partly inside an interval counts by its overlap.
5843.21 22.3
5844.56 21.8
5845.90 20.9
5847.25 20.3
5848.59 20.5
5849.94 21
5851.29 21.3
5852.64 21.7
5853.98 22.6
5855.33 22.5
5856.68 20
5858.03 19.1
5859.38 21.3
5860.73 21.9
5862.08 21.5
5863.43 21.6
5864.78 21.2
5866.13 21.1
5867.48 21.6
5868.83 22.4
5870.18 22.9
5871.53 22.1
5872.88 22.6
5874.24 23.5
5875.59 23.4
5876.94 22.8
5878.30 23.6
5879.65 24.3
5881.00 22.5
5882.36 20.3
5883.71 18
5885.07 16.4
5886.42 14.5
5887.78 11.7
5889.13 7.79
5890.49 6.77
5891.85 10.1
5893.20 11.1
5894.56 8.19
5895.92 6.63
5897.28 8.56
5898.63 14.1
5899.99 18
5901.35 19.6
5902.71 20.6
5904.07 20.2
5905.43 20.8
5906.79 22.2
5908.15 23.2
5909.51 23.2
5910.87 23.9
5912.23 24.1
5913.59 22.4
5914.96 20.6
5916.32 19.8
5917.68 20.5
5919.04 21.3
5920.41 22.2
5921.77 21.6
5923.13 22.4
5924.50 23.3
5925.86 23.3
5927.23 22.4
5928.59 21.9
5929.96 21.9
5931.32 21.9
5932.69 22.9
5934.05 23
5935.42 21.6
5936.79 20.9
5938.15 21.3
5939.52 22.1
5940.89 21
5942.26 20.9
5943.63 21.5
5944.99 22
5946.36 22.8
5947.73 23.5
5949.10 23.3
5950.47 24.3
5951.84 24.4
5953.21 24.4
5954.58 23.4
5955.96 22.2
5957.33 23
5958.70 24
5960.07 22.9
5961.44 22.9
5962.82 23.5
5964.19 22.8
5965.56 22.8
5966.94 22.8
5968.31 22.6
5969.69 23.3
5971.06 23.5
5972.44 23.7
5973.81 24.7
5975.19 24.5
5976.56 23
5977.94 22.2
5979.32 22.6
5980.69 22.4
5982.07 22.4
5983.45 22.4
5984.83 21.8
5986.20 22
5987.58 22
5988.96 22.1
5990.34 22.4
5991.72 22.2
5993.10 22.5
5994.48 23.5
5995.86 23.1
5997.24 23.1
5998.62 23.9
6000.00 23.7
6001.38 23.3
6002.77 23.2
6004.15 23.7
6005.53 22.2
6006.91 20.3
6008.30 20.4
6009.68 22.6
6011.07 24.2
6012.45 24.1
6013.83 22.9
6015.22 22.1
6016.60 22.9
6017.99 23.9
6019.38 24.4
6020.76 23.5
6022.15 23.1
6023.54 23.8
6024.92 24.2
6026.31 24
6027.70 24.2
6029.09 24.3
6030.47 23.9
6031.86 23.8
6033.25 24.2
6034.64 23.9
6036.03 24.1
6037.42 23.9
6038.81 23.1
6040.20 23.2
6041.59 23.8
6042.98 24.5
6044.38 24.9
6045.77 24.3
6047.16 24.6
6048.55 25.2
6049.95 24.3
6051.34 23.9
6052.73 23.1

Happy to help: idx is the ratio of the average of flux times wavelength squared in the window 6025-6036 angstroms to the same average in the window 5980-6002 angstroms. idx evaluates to 1.07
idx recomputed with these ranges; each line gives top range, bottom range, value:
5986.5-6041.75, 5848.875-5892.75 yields 1.23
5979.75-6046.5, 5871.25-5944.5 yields 1.23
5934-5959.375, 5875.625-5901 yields 1.54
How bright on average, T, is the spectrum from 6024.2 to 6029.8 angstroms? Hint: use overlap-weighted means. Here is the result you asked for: 24.2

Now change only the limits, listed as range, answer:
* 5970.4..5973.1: 23.6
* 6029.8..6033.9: 24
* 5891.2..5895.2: 9.82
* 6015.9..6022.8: 23.6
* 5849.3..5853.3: 21.3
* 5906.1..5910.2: 22.9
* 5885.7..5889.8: 11.4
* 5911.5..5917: 21.7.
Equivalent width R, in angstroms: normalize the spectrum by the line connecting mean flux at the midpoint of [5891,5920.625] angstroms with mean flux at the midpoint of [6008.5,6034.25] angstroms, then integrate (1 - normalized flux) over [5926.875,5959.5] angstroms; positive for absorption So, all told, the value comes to -4.3 angstroms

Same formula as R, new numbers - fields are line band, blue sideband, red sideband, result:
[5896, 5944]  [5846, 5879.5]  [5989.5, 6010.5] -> 2.66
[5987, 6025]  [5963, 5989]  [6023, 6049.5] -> 0.84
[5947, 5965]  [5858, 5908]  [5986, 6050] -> -2.04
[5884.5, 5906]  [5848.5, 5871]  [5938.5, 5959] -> 8.42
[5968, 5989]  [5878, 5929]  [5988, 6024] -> -1.09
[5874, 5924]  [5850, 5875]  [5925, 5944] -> 7.88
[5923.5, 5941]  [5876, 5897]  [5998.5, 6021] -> -4.13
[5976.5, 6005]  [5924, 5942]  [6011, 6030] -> 0.50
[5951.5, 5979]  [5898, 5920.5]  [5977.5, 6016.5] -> -1.60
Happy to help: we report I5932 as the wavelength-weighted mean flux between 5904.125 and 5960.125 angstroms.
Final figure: 22.4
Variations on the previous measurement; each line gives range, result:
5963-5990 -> 22.8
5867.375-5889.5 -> 20.2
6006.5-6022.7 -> 22.9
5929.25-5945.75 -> 21.8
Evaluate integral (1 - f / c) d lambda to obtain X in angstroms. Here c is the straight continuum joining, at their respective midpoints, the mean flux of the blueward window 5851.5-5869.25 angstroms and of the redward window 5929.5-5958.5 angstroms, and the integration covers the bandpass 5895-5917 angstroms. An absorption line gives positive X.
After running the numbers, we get 2.9 angstroms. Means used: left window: 21.4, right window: 22.5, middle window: 19.1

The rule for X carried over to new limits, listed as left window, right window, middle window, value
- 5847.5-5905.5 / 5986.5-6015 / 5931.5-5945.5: -0.70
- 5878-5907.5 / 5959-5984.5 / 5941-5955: -1.43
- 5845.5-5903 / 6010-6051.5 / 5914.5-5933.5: -1.47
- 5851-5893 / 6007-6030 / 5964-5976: -0.71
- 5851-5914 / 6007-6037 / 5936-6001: -3.04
